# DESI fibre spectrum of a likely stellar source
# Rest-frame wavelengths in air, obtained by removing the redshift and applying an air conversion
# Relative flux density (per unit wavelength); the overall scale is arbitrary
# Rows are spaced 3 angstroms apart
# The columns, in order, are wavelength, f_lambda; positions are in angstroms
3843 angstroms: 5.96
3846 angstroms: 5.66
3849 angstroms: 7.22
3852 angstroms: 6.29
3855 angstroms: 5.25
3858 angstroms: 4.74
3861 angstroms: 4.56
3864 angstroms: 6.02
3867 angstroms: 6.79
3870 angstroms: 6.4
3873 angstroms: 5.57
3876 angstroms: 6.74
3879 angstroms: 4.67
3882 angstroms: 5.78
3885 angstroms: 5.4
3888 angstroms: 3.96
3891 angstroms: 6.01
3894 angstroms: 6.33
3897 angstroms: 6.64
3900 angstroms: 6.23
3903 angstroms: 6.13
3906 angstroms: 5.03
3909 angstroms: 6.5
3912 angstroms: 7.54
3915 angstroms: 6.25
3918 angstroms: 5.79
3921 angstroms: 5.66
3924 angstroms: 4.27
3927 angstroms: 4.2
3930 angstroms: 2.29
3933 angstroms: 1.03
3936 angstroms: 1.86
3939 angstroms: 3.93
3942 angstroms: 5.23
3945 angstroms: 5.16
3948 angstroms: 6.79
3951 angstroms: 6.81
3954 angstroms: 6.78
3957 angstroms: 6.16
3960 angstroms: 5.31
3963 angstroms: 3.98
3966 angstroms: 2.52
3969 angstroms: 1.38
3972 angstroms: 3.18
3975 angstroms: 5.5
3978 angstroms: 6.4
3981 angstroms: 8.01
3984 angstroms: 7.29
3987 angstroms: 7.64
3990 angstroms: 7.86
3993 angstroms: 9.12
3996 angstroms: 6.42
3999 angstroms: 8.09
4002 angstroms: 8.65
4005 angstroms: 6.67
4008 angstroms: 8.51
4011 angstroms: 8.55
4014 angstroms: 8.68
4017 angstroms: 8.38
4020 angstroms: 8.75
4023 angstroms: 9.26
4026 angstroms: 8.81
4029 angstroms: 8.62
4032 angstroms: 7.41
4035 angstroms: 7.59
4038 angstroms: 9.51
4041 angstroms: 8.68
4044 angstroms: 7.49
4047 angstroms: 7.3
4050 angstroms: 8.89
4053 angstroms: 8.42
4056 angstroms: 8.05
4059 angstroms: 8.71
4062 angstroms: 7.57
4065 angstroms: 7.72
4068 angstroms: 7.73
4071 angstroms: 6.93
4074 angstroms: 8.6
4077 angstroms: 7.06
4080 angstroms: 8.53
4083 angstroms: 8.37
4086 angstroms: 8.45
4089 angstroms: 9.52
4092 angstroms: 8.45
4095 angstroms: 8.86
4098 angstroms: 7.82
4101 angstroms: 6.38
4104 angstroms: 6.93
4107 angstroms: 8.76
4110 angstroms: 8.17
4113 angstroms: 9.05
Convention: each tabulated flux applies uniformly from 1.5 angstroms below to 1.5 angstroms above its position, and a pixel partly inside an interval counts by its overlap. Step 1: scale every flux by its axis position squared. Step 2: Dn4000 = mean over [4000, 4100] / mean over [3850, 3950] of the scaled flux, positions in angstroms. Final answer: 1.67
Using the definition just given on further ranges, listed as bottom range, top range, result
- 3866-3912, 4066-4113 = 1.51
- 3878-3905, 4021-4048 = 1.57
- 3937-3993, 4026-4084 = 1.50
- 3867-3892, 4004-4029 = 1.62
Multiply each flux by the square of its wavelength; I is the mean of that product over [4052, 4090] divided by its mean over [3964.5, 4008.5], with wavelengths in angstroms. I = 1.31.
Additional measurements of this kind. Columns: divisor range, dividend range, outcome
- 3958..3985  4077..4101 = 1.83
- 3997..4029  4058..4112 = 0.99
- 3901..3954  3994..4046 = 1.72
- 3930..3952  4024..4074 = 2.04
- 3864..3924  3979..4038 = 1.46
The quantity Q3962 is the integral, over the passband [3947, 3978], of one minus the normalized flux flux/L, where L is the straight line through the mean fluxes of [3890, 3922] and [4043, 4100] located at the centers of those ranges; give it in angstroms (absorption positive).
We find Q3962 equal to 8.8 angstroms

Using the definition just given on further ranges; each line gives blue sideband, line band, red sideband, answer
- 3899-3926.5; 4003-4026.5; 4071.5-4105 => -4.2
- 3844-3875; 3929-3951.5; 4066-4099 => 9.0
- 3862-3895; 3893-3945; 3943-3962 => 8.2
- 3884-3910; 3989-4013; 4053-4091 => -2.8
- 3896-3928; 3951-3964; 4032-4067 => 1.6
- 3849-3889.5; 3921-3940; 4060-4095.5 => 9.6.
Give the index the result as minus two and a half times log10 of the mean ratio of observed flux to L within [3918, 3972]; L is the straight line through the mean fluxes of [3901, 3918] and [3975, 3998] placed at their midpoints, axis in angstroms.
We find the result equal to 0.49 mag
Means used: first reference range 6.24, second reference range 7.41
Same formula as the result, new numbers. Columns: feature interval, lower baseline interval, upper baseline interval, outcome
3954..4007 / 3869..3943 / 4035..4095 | 0.08 mag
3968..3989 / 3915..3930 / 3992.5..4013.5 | 0.22 mag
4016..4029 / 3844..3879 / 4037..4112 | -0.16 mag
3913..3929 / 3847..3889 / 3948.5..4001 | 0.13 mag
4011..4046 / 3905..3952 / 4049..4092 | -0.18 mag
